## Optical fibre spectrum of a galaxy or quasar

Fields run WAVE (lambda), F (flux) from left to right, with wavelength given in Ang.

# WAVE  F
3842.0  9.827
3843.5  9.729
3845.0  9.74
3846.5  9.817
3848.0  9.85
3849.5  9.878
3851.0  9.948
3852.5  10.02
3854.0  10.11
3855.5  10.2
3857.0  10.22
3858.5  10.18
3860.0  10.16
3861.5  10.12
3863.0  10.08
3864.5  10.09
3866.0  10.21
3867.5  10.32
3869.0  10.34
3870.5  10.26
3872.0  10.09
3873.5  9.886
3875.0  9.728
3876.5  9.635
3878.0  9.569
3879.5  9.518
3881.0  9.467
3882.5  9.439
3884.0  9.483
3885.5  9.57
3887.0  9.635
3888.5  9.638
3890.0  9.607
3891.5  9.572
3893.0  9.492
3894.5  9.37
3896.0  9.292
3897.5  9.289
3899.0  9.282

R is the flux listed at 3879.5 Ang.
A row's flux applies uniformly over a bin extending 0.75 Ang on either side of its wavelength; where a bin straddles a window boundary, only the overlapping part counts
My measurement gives 9.518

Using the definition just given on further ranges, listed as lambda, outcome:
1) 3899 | 9.282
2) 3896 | 9.292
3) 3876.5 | 9.635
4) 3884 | 9.483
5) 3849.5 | 9.878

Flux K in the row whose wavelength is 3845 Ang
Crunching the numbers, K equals 9.74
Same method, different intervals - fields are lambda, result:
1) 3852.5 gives 10.02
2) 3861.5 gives 10.12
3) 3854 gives 10.11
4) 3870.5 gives 10.26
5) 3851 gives 9.948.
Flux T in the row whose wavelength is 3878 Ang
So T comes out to 9.569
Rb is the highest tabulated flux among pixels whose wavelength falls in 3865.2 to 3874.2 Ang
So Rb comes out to 10.34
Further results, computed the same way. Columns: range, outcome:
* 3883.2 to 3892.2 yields 9.638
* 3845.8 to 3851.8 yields 9.948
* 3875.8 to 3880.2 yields 9.635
